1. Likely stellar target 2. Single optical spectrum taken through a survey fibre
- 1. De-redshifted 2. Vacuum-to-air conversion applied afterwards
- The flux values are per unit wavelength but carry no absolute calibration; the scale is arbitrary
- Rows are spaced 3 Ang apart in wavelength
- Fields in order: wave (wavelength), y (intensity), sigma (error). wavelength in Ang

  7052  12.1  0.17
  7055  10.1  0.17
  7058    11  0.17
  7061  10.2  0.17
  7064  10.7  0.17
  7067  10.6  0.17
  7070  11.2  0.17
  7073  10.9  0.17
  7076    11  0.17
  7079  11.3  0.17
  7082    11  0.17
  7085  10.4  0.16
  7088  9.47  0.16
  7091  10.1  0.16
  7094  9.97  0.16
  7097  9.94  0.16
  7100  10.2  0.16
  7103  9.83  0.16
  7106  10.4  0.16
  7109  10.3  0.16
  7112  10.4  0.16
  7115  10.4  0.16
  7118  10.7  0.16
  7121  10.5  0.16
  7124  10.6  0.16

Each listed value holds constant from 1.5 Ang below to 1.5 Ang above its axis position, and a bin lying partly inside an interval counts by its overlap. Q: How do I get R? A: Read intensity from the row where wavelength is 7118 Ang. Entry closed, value 10.7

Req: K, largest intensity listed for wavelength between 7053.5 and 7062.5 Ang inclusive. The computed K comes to 11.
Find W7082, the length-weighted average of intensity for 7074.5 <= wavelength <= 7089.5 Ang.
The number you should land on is 10.6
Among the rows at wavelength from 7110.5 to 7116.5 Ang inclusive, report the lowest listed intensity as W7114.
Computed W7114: 10.4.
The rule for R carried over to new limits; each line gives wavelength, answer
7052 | 12.1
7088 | 9.47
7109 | 10.3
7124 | 10.6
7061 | 10.2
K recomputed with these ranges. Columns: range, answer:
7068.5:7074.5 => 11.2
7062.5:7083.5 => 11.3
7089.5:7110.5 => 10.4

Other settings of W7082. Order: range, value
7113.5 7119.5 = 10.5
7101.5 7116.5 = 10.3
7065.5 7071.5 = 10.9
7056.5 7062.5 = 10.6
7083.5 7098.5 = 9.98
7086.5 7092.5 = 9.79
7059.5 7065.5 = 10.4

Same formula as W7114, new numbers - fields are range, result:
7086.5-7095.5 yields 9.47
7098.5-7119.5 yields 9.83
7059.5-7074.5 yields 10.2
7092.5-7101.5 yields 9.94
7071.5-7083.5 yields 10.9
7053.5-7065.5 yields 10.1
